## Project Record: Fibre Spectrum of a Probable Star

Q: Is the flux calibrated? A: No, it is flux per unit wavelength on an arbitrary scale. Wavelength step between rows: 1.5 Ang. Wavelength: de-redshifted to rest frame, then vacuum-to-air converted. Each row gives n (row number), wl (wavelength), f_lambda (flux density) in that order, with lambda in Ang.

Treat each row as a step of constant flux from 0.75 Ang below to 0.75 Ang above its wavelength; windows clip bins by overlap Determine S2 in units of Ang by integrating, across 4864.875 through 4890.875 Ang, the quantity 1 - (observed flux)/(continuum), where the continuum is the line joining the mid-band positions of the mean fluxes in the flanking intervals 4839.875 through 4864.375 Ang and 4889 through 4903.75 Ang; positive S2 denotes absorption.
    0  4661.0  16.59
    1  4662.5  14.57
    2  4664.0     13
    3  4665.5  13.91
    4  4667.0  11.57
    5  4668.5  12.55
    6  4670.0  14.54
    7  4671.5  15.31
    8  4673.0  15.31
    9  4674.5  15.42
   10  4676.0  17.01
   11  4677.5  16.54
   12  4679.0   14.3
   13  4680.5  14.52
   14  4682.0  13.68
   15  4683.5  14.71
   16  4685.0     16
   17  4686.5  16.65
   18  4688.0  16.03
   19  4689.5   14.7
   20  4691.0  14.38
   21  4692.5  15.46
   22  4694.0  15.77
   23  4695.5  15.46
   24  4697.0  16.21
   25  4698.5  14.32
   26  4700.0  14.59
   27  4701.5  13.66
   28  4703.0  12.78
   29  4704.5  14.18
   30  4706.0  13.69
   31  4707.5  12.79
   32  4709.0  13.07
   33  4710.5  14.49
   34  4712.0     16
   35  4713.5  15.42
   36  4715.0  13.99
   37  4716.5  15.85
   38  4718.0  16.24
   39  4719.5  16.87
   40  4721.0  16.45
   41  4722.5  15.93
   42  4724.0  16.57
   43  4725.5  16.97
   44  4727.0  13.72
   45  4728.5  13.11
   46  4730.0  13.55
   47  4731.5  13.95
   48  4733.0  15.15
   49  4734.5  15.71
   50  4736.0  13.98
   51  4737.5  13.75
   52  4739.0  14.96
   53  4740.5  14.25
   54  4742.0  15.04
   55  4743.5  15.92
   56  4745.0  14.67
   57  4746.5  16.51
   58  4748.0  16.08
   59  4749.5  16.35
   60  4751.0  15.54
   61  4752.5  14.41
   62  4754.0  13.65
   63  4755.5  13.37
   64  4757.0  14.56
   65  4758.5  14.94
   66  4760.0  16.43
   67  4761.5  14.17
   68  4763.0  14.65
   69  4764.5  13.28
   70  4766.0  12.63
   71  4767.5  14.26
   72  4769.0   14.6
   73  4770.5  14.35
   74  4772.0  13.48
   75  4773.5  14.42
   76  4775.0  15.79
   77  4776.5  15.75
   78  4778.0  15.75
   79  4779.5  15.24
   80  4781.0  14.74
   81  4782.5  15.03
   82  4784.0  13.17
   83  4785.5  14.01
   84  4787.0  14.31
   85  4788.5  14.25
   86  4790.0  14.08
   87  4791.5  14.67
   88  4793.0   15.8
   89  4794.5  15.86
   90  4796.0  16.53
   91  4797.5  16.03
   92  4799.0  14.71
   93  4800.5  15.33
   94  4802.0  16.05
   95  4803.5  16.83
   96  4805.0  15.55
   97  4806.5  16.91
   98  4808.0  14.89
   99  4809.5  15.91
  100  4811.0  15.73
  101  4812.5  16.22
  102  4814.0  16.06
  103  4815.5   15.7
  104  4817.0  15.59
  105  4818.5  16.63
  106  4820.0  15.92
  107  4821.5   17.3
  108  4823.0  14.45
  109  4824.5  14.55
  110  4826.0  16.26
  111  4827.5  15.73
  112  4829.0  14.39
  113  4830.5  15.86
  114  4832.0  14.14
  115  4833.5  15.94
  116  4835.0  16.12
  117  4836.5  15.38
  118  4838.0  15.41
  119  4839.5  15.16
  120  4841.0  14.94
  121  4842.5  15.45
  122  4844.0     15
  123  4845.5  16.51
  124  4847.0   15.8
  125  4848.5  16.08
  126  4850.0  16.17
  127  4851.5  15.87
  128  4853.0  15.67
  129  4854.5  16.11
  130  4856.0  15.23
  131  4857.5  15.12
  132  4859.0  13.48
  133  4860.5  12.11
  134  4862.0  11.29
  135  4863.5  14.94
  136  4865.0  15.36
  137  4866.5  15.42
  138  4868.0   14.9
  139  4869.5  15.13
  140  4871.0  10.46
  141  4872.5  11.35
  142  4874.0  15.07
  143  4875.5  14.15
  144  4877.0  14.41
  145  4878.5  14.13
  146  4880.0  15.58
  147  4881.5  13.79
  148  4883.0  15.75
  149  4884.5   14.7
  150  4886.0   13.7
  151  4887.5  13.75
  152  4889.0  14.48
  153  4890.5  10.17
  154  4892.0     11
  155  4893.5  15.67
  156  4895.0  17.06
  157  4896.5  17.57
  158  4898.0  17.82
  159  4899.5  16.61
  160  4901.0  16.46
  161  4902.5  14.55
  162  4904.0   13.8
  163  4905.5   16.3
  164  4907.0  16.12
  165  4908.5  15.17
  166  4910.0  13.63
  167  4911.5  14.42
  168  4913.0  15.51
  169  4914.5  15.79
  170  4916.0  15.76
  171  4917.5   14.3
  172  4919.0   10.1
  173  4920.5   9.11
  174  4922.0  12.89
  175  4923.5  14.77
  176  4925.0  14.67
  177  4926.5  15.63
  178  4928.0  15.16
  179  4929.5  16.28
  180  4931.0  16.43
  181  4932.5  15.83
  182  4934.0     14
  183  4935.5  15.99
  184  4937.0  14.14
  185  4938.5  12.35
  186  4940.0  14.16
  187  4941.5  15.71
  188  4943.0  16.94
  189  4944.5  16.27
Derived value 1.8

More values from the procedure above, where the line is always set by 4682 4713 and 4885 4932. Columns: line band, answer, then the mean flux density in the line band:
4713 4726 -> -1.2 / 16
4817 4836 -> -1.2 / 15.6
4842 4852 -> -0.8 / 15.8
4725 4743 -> 0.3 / 14.5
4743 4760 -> -0.5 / 15.1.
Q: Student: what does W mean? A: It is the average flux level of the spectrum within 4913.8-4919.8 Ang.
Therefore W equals 13.9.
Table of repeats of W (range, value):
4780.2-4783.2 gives 14.9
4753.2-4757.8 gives 13.9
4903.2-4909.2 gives 15.3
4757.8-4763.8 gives 15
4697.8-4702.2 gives 14.2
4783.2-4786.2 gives 13.6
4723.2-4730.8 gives 14.8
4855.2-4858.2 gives 15.2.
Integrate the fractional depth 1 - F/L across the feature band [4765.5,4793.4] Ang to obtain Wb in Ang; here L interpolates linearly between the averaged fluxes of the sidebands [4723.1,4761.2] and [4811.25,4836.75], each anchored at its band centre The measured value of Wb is 1.3 Ang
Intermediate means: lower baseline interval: 14.9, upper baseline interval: 15.7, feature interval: 14.5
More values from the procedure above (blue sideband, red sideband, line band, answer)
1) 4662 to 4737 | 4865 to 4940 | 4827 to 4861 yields -1.62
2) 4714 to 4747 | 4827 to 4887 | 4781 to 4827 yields -1.65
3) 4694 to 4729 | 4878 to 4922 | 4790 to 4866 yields -3.87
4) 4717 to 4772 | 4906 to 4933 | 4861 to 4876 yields 0.89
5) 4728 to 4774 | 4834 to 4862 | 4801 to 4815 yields -0.98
